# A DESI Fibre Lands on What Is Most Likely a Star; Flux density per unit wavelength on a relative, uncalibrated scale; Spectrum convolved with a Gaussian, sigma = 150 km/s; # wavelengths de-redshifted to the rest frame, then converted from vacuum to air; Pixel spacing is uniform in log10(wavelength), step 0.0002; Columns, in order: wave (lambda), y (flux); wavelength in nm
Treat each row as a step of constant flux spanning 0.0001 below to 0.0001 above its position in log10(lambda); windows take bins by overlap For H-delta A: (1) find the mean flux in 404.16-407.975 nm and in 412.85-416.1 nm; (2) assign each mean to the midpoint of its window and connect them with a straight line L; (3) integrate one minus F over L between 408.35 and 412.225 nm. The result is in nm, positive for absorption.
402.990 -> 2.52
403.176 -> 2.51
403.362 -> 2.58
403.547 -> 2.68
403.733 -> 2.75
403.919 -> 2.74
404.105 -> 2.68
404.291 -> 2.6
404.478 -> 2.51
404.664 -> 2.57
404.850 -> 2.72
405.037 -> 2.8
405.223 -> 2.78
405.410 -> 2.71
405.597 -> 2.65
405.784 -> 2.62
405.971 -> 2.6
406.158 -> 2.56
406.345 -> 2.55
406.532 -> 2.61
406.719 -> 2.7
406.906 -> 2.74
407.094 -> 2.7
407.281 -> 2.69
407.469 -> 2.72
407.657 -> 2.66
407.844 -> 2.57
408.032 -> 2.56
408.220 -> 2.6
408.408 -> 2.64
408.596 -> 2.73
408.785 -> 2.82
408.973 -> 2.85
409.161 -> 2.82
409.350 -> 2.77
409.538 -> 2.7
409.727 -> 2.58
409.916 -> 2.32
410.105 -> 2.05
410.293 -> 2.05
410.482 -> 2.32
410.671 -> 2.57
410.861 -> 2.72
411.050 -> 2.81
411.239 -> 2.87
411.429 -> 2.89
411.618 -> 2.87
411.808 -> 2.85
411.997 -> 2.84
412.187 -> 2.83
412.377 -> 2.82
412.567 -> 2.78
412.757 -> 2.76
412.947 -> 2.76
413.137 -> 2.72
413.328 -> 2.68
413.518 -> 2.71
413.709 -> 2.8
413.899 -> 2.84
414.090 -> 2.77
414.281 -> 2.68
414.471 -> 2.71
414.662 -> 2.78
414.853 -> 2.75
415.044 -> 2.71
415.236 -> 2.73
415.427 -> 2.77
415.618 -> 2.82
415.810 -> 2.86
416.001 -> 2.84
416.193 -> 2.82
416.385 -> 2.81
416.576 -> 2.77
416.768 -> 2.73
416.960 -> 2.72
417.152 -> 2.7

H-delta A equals 0.07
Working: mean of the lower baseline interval 2.65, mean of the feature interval 2.66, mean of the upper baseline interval 2.76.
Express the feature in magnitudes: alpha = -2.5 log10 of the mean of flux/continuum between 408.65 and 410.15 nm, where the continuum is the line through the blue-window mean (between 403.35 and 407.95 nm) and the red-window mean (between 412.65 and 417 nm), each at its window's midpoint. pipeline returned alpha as 0.03 mag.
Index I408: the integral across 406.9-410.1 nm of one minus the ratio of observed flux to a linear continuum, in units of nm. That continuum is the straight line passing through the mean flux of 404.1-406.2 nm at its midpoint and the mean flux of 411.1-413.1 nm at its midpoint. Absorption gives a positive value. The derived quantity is 0.09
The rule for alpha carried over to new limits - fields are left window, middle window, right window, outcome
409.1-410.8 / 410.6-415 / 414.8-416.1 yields -0.060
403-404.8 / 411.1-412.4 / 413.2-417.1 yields -0.052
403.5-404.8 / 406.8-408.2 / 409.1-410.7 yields -0.053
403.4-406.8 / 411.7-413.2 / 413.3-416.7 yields -0.022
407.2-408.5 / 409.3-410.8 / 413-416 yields 0.110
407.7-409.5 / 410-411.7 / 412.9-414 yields 0.065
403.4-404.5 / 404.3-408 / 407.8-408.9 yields 0.004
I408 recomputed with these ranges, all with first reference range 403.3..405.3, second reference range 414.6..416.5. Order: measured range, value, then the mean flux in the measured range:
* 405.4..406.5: 0.03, 2.61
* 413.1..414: 0.01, 2.75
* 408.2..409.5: -0.02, 2.75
